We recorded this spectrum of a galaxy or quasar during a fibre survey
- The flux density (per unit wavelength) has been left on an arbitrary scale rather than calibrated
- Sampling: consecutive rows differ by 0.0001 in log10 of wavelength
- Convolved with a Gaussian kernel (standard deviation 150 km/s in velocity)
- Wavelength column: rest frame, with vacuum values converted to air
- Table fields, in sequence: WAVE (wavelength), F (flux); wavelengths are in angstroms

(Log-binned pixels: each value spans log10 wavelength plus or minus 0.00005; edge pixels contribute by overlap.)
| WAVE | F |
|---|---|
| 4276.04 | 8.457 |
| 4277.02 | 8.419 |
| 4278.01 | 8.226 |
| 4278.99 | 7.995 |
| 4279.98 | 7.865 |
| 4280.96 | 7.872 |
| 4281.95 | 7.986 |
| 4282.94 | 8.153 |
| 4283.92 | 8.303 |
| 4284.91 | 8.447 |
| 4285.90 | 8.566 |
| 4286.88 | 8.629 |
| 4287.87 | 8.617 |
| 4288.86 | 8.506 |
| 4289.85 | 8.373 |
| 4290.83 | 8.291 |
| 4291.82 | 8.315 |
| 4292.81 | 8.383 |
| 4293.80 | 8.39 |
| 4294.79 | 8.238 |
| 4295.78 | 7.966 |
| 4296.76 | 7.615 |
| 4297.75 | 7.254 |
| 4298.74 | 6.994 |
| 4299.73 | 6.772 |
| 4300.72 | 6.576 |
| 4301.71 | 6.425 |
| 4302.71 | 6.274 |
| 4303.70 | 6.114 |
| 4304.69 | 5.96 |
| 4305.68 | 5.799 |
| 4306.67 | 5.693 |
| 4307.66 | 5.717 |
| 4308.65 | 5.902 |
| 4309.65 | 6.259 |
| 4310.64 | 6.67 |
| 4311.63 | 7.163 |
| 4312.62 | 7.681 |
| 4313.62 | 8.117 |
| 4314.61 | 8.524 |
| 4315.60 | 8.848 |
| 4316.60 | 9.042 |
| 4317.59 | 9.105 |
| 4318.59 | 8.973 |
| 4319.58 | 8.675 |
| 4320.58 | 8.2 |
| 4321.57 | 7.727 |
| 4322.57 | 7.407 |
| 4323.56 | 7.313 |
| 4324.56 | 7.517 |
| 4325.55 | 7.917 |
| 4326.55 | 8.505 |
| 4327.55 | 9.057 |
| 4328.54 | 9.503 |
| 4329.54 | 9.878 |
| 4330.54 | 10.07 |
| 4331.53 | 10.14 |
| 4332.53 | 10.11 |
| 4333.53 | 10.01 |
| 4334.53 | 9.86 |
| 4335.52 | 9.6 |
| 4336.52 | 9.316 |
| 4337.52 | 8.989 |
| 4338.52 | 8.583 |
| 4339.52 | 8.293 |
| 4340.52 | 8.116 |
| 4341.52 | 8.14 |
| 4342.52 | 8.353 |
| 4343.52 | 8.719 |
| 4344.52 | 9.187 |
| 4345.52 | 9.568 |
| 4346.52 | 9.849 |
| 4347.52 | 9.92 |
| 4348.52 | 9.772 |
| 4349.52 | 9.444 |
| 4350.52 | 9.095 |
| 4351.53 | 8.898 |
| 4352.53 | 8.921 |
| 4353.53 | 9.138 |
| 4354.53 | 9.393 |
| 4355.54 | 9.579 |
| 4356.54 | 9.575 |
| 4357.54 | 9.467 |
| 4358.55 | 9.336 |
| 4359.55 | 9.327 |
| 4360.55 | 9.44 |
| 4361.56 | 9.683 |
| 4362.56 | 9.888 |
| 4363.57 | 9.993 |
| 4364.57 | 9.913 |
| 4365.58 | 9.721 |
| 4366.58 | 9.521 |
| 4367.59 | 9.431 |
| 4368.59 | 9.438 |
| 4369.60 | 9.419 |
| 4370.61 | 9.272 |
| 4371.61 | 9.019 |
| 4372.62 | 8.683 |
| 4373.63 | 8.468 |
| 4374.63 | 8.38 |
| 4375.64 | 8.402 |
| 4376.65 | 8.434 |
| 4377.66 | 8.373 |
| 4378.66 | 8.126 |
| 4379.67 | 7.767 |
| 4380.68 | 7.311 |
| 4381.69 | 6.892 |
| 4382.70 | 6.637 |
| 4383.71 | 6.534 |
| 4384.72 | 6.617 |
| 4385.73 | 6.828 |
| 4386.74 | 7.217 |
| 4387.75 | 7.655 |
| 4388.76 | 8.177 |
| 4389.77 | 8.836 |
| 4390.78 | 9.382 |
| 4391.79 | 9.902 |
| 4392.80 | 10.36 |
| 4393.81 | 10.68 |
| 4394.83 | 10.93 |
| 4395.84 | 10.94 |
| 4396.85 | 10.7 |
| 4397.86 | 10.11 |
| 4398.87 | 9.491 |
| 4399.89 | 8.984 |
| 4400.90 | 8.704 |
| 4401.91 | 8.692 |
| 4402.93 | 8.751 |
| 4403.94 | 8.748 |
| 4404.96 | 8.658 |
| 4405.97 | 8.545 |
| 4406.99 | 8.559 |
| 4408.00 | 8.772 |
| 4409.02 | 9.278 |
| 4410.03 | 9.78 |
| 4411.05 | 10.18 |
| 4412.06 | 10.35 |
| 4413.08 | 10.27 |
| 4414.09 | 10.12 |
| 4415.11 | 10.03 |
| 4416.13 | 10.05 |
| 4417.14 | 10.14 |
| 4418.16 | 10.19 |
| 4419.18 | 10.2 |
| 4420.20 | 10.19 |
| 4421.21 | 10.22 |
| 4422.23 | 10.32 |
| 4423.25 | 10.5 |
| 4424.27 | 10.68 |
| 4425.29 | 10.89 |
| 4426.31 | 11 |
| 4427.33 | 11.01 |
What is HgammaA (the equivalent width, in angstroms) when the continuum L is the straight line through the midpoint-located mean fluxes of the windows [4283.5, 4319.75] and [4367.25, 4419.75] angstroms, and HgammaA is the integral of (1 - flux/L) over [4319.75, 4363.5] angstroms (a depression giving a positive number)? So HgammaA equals -4.8 angstroms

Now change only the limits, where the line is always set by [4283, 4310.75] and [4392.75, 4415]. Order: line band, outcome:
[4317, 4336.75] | -2.4 angstroms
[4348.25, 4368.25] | -1.9 angstroms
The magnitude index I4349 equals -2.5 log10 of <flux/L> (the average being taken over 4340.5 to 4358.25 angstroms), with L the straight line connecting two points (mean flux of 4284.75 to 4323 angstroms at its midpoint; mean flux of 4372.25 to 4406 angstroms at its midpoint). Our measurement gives -0.13 mag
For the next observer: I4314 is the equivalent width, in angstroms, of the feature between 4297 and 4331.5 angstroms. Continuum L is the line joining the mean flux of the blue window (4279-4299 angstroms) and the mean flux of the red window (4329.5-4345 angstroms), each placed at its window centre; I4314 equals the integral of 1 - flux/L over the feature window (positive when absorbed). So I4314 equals 4.36 angstroms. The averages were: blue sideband 8.15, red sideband 9.19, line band 7.61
